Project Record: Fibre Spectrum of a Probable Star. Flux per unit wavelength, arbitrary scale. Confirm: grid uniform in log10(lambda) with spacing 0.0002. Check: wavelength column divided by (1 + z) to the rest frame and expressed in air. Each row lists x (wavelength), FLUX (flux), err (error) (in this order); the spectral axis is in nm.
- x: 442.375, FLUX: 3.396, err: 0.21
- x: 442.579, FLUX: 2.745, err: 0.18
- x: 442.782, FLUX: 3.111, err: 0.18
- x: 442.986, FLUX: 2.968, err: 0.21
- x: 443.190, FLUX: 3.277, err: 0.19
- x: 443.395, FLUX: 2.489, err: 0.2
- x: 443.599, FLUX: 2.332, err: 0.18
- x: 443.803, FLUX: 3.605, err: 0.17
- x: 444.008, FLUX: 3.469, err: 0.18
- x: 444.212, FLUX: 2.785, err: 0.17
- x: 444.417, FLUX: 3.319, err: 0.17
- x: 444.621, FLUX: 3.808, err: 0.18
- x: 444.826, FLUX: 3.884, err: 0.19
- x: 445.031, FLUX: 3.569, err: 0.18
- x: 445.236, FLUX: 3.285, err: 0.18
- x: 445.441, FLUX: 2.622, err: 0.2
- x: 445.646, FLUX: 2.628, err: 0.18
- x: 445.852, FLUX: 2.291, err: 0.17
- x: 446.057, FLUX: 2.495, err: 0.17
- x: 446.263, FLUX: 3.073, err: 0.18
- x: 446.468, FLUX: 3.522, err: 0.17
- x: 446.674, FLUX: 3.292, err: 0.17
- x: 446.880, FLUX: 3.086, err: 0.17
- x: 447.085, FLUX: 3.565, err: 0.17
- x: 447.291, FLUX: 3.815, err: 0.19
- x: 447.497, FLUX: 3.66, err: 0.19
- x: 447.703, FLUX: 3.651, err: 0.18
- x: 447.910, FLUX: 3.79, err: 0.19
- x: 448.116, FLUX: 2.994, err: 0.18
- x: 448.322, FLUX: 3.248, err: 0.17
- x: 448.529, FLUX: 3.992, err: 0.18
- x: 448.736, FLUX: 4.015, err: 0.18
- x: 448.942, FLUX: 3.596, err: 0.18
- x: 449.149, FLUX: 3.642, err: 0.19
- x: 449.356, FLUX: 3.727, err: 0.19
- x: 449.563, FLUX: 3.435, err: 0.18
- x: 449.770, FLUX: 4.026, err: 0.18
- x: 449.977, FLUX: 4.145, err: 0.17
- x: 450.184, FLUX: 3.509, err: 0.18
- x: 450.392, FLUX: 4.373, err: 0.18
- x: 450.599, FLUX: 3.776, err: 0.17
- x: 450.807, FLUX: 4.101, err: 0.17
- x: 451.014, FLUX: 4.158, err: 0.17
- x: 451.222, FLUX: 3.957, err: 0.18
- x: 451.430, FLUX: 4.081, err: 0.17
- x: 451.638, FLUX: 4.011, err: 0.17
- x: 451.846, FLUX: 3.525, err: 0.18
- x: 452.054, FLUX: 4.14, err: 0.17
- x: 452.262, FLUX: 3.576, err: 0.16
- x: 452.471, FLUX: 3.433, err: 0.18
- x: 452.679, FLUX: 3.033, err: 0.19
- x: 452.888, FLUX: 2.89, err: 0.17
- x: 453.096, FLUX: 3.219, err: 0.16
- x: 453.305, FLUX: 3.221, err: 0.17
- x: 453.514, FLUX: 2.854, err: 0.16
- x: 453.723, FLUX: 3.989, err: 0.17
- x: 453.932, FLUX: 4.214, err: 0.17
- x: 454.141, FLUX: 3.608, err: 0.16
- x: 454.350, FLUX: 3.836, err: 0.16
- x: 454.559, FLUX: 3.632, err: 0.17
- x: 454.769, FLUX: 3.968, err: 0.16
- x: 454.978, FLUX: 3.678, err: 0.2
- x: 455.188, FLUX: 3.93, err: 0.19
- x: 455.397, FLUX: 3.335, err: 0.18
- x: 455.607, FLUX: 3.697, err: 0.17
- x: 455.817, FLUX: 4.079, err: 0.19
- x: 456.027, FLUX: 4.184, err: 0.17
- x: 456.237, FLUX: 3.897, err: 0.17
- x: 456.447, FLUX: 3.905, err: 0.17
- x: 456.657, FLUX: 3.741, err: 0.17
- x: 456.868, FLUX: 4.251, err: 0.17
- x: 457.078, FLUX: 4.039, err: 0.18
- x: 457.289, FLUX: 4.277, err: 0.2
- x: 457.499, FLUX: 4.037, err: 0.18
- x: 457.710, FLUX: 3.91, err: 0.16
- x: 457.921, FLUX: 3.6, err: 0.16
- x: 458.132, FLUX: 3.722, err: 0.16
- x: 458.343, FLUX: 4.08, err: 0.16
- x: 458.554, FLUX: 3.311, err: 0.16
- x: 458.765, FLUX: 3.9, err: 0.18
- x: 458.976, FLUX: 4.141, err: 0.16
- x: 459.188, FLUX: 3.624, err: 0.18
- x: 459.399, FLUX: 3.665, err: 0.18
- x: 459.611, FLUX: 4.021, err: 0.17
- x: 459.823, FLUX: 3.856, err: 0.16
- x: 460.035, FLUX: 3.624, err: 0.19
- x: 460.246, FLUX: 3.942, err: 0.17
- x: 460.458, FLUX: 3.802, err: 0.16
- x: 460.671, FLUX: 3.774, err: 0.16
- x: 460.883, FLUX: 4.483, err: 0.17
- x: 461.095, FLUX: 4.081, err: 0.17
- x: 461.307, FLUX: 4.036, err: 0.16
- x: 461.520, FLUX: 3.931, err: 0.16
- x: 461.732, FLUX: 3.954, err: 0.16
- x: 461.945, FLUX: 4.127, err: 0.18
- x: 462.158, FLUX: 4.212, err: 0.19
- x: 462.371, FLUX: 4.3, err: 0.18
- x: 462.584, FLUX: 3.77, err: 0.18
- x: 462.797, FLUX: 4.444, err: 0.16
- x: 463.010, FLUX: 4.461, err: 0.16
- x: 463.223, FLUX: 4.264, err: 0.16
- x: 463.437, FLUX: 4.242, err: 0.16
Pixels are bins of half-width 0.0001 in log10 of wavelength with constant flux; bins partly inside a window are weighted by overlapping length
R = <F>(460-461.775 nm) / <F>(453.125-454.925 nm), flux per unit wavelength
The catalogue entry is 1.1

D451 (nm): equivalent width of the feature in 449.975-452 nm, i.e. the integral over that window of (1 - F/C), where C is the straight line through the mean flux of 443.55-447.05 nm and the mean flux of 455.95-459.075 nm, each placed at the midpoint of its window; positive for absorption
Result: -0.260 nm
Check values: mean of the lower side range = 3.14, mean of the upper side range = 3.93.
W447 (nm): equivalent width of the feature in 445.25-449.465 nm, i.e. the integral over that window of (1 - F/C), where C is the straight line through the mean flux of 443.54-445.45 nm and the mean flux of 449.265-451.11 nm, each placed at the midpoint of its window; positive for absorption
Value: 0.34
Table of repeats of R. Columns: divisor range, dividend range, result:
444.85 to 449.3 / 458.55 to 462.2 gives 1.18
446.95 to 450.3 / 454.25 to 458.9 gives 1.05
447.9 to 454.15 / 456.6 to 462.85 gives 1.07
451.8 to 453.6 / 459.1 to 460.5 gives 1.14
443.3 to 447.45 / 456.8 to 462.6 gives 1.25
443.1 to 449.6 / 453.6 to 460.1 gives 1.17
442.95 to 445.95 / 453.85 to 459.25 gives 1.25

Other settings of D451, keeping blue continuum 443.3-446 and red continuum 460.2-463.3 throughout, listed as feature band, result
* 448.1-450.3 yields -0.23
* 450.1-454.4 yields -0.20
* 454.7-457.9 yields -0.12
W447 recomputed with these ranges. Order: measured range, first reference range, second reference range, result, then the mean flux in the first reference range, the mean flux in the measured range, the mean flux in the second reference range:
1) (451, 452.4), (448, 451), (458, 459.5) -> -0.046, 3.77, 3.89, 3.78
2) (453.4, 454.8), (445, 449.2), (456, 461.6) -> -0.014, 3.32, 3.71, 3.92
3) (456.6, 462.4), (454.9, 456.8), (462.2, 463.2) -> 0.160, 3.84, 3.94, 4.25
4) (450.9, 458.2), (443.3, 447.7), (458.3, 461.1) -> -0.288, 3.18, 3.76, 3.87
